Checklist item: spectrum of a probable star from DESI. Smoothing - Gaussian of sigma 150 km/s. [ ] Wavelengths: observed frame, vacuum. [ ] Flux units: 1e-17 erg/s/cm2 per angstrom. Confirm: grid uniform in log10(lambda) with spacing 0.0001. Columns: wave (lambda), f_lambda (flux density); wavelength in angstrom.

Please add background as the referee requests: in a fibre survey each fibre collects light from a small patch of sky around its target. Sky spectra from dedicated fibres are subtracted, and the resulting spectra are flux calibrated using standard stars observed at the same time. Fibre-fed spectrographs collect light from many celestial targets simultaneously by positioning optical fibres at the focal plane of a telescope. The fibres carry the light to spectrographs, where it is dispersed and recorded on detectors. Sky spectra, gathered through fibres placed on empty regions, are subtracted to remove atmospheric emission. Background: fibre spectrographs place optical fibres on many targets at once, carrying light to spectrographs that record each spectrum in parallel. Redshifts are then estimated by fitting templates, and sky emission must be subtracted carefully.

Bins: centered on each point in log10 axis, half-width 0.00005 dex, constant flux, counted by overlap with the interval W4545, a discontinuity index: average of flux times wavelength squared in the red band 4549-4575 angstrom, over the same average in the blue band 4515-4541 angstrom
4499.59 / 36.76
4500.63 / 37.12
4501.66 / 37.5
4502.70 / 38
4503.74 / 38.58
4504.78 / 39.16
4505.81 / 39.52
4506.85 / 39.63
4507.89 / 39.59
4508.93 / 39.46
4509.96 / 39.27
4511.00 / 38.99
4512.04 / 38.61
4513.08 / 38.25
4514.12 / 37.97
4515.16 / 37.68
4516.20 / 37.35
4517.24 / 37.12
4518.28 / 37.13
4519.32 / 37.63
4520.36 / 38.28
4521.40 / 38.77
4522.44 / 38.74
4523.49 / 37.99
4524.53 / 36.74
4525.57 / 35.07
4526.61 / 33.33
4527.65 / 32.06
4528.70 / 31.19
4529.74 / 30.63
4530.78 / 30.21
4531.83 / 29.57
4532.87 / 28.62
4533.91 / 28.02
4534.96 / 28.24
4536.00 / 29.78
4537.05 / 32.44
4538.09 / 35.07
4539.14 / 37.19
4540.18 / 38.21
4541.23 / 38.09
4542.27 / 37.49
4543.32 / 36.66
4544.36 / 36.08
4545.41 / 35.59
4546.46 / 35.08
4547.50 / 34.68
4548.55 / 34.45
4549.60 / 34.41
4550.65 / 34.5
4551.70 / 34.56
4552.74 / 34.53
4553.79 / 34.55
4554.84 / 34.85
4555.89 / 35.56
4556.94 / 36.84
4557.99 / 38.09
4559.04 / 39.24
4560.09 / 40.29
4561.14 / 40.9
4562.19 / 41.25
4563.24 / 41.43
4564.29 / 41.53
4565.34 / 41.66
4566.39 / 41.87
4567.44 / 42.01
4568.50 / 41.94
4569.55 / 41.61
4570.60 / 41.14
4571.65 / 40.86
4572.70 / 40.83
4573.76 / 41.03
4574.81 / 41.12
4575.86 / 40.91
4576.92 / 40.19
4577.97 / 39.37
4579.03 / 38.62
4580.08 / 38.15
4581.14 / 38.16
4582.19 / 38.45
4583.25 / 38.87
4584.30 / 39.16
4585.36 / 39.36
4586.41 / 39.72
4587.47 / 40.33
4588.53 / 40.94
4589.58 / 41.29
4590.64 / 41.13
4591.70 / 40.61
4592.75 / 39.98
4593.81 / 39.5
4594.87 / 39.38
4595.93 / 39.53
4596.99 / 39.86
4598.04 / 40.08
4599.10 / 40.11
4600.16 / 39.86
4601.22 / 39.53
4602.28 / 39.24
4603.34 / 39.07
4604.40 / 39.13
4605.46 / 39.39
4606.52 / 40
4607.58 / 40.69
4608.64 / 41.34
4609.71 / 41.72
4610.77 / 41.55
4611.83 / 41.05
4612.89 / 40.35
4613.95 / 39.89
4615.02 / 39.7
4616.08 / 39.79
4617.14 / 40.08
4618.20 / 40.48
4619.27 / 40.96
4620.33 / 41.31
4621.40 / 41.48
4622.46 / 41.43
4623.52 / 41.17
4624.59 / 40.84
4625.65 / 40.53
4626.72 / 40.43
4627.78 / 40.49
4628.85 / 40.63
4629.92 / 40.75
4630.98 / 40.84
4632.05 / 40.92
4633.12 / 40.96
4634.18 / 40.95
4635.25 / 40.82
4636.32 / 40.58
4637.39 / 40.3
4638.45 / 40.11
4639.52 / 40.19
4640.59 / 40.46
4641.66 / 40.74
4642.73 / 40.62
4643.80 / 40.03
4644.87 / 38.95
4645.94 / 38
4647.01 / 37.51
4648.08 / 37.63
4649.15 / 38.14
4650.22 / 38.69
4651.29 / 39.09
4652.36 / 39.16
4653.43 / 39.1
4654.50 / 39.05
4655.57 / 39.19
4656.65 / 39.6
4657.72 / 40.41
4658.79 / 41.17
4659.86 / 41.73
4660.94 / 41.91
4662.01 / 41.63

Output 1.2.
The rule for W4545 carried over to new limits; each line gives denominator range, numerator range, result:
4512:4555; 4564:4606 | 1.18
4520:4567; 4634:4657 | 1.16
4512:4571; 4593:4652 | 1.14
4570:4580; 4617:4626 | 1.04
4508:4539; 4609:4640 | 1.21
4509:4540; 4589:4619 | 1.19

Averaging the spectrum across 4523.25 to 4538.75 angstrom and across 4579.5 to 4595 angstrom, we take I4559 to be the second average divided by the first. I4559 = 1.25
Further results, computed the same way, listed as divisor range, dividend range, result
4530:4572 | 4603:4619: 1.11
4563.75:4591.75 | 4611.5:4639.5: 1.01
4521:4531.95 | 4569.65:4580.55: 1.18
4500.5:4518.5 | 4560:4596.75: 1.05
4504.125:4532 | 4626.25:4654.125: 1.08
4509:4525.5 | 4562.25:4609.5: 1.06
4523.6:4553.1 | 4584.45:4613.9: 1.19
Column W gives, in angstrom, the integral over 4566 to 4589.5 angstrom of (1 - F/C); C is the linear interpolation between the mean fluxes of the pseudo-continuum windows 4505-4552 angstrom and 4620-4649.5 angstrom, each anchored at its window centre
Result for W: -1.6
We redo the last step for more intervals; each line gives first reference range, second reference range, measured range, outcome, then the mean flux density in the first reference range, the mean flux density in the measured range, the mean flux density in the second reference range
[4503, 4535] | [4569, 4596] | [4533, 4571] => 1.3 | 36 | 36.8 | 40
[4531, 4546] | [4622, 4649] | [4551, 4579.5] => -3.3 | 33.6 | 39.5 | 40.2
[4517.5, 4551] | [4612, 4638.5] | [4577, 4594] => -0.7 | 34.5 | 39.6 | 40.7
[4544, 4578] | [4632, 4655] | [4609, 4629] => -0.7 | 38.6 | 40.7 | 39.6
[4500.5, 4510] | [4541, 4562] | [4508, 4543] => 2.3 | 38.9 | 35.4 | 36.4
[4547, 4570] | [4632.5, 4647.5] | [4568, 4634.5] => -1.9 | 38.2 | 40.3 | 40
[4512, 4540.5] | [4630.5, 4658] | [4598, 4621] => -1.2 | 34.6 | 40.2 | 39.7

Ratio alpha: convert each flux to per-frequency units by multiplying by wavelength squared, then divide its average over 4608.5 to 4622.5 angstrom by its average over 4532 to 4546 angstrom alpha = 1.24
